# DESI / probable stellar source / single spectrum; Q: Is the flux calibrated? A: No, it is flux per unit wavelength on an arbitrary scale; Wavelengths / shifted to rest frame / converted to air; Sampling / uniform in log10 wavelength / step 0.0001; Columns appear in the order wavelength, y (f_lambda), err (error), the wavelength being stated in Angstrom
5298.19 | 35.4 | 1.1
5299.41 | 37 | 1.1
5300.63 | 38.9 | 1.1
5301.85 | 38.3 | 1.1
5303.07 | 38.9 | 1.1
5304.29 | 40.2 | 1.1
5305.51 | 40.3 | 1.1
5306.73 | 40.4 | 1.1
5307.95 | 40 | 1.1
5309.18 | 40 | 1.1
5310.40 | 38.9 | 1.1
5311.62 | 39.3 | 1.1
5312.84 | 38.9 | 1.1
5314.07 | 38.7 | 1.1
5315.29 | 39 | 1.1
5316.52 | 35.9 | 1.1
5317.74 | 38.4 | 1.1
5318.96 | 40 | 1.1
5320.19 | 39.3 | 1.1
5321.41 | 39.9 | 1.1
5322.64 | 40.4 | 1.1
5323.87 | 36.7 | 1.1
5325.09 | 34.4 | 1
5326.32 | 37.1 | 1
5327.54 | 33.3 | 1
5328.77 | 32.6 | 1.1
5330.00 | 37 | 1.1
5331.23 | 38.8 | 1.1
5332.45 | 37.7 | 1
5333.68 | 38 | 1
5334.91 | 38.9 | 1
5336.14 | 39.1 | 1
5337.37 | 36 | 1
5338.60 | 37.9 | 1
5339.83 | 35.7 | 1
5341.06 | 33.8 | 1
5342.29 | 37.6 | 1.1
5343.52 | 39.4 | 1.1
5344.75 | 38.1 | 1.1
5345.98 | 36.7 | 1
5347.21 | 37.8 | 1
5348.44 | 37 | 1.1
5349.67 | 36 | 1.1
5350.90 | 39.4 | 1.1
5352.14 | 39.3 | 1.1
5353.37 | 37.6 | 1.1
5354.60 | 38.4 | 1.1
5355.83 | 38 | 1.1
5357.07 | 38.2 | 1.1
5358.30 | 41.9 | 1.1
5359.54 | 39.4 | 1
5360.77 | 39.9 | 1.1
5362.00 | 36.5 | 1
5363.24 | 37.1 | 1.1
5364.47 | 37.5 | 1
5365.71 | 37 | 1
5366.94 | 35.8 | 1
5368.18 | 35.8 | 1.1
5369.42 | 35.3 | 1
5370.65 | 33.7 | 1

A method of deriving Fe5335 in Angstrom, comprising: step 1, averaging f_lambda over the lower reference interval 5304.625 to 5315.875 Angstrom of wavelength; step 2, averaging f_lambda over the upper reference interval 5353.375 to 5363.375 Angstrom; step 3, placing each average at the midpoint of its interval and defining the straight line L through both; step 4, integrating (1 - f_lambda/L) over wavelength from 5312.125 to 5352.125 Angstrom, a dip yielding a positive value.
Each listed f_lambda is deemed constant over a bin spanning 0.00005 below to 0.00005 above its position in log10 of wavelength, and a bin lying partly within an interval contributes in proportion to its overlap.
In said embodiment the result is 1.67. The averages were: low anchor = 39.5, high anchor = 38.7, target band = 37.5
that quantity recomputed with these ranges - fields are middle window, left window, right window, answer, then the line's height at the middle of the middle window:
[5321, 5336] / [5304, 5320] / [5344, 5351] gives 0.5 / 38.4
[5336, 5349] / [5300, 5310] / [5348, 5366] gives 0.5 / 38.6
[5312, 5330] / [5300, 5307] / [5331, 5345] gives 0.5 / 38.5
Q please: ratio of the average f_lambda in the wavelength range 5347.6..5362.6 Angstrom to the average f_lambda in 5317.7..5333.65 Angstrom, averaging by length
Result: 1.03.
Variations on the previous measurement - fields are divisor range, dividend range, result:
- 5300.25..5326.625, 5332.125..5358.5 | 0.97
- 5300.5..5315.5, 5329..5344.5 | 0.95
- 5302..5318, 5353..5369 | 0.97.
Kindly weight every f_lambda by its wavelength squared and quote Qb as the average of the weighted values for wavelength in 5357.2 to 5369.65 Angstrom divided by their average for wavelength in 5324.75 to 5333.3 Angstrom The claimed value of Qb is 1.06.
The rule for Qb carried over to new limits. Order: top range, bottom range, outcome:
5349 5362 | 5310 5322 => 1.01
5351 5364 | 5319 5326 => 1.02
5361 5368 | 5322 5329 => 1.04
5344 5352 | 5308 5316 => 0.98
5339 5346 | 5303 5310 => 0.94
